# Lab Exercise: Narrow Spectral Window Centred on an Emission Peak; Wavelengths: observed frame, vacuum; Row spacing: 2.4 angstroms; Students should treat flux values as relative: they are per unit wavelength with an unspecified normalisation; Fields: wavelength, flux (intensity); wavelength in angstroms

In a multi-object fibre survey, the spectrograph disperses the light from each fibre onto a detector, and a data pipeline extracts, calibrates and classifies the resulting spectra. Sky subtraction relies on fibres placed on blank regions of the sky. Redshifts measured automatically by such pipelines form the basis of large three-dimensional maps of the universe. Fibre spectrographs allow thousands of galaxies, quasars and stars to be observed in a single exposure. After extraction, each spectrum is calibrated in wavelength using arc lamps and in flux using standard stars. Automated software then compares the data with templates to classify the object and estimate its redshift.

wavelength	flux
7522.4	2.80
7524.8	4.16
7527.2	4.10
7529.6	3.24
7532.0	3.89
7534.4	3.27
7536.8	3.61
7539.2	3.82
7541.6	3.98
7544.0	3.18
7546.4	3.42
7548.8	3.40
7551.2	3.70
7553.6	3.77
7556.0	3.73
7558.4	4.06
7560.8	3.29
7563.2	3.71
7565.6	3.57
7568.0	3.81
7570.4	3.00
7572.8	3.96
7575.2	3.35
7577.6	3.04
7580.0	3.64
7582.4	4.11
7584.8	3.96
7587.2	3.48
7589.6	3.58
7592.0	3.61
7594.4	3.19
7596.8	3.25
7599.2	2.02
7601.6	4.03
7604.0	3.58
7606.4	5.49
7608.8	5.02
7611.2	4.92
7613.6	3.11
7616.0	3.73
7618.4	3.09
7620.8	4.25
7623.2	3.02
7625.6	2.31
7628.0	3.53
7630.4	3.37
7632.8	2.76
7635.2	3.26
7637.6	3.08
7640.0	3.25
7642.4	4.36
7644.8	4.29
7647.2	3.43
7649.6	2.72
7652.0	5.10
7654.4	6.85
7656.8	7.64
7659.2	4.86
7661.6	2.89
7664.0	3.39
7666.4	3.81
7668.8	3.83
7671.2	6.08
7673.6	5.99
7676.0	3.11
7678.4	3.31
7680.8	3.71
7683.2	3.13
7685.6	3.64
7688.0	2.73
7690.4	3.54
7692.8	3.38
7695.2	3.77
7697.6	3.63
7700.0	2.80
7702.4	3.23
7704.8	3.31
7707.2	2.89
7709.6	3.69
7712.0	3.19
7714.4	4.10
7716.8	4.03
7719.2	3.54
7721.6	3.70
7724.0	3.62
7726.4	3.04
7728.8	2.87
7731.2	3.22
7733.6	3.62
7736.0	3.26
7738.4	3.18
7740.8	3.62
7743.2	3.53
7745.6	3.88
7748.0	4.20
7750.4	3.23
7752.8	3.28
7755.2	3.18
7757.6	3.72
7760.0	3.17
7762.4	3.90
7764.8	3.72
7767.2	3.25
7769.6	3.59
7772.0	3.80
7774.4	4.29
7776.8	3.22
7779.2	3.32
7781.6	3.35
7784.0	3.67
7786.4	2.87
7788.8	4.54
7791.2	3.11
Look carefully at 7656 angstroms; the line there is [S II]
